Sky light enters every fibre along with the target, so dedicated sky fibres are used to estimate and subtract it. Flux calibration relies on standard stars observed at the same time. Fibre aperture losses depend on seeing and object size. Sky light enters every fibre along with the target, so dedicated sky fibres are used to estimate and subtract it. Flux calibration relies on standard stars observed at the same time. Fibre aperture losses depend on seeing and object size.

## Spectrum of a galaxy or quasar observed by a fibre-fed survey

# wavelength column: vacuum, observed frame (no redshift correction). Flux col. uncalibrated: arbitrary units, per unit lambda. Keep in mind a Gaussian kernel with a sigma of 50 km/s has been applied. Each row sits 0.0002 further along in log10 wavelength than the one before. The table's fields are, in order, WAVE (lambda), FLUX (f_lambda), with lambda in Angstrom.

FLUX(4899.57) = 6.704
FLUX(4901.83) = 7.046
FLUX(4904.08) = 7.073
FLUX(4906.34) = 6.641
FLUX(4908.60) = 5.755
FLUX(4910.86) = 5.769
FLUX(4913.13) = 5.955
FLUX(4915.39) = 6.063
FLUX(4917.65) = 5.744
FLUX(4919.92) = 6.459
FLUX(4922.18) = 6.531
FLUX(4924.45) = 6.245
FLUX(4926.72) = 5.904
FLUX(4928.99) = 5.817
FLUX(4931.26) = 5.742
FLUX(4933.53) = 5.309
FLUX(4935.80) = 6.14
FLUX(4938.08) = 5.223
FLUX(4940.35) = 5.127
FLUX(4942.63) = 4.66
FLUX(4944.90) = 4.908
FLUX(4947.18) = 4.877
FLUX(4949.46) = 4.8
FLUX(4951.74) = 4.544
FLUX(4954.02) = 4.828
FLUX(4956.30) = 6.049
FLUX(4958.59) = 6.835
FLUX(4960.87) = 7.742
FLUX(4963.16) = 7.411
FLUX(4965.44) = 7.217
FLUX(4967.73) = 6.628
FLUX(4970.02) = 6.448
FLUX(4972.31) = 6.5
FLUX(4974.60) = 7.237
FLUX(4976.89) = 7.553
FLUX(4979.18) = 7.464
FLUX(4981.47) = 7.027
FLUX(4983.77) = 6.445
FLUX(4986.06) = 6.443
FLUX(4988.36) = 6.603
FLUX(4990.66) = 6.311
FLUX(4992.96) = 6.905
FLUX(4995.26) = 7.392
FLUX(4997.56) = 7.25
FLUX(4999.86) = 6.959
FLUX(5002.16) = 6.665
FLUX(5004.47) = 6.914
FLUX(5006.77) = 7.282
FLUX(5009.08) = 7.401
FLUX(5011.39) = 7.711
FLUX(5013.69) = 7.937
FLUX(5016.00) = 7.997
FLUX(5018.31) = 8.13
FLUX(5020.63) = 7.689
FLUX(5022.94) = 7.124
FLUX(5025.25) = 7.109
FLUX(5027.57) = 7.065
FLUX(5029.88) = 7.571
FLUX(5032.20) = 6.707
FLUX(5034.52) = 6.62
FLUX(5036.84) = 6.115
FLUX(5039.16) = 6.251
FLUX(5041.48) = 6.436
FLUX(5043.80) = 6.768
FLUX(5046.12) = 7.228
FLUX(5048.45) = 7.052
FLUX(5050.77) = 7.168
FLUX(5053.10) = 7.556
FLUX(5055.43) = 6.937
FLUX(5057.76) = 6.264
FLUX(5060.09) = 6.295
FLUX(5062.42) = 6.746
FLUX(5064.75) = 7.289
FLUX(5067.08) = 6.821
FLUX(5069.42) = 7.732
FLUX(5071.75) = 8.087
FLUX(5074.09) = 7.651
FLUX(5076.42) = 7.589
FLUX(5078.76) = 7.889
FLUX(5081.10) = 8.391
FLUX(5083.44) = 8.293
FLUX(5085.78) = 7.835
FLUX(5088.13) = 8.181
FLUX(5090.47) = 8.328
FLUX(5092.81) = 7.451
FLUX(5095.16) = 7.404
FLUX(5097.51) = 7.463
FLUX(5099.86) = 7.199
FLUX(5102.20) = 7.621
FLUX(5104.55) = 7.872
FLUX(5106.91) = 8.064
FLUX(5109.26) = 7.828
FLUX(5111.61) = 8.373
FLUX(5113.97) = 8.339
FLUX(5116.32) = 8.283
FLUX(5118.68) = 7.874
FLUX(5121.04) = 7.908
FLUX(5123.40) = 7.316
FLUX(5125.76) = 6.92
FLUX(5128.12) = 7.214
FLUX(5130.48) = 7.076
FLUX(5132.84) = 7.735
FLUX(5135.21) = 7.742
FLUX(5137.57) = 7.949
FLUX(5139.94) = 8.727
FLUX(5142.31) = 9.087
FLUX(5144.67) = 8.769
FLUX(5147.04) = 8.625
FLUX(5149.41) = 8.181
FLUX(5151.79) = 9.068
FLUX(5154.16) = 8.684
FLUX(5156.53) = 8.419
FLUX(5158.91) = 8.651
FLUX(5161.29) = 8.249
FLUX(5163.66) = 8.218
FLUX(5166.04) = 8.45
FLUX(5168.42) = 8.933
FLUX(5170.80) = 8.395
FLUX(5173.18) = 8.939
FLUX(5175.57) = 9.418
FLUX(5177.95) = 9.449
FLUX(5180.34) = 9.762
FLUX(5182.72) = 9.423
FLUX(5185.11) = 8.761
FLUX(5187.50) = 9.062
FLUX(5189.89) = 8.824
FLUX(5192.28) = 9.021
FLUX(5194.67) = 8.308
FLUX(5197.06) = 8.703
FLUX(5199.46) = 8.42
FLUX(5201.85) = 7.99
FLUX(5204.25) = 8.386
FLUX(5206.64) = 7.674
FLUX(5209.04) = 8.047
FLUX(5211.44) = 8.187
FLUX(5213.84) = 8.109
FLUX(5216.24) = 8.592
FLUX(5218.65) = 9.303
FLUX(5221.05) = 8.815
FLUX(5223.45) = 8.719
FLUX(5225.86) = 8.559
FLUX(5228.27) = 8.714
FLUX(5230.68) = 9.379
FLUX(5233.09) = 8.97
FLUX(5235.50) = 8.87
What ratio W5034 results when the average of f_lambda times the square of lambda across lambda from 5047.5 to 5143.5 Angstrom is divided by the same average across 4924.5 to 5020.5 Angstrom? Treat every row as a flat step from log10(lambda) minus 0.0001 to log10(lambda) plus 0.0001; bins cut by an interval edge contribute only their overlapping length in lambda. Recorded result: 1.23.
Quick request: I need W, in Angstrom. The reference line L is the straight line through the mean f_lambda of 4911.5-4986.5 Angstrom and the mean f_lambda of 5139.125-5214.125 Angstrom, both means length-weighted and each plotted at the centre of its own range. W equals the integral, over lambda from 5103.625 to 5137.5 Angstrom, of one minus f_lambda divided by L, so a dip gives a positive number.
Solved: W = 1.1 Angstrom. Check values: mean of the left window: 6.11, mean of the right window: 8.66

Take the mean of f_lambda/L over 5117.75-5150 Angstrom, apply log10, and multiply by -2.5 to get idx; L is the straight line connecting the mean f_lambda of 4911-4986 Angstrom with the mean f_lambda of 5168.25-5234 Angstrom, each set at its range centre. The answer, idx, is 0.01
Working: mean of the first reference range 6.11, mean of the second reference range 8.74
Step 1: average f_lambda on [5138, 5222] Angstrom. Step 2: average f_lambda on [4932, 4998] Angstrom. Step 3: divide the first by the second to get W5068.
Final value 1.4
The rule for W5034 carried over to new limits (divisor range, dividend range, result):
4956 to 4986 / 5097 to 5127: 1.18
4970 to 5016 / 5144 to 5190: 1.34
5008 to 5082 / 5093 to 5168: 1.15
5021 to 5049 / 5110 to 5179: 1.27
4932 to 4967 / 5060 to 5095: 1.41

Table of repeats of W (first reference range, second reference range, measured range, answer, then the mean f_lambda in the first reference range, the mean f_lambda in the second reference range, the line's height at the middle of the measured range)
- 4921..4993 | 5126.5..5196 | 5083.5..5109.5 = 0.1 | 6.16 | 8.58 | 7.82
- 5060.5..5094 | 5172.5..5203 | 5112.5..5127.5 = 0.8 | 7.7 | 8.93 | 8.18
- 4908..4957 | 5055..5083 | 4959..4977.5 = -3.2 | 5.56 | 7.35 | 6.03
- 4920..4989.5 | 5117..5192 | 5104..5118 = -0.3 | 6.15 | 8.45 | 7.95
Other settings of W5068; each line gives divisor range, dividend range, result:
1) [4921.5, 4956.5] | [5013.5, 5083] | 1.34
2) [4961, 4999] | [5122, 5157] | 1.17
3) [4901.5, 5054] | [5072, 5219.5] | 1.26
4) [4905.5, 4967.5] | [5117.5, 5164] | 1.38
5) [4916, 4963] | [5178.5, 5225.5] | 1.51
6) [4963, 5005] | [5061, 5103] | 1.11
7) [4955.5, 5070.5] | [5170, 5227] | 1.24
